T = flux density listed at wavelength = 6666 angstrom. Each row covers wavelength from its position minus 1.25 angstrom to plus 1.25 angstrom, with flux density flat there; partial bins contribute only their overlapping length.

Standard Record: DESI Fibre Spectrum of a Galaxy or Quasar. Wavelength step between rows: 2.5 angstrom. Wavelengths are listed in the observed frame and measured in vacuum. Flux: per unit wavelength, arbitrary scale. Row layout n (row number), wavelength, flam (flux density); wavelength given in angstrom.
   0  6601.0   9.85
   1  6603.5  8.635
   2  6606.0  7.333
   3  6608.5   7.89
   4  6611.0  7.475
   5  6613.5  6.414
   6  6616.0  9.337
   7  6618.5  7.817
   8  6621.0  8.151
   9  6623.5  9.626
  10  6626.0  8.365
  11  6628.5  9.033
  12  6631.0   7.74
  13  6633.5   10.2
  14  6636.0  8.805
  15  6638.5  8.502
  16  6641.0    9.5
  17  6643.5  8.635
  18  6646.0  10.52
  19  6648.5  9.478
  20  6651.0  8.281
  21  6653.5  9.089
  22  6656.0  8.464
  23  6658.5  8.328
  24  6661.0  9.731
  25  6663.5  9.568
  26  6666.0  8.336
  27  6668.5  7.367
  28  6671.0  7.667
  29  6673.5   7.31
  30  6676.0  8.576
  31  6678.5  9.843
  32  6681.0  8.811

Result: 8.336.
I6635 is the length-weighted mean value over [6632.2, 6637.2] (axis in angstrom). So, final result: 9.49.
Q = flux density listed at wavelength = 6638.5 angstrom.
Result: 8.502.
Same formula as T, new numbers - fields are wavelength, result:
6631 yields 7.74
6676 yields 8.576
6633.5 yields 10.2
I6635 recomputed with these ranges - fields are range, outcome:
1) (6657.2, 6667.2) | 8.99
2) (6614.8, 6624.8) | 8.73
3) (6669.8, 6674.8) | 7.5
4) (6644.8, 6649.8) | 9.98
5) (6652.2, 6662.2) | 8.9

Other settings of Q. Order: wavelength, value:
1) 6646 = 10.52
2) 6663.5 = 9.568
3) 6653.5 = 9.089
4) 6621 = 8.151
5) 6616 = 9.337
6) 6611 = 7.475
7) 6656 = 8.464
